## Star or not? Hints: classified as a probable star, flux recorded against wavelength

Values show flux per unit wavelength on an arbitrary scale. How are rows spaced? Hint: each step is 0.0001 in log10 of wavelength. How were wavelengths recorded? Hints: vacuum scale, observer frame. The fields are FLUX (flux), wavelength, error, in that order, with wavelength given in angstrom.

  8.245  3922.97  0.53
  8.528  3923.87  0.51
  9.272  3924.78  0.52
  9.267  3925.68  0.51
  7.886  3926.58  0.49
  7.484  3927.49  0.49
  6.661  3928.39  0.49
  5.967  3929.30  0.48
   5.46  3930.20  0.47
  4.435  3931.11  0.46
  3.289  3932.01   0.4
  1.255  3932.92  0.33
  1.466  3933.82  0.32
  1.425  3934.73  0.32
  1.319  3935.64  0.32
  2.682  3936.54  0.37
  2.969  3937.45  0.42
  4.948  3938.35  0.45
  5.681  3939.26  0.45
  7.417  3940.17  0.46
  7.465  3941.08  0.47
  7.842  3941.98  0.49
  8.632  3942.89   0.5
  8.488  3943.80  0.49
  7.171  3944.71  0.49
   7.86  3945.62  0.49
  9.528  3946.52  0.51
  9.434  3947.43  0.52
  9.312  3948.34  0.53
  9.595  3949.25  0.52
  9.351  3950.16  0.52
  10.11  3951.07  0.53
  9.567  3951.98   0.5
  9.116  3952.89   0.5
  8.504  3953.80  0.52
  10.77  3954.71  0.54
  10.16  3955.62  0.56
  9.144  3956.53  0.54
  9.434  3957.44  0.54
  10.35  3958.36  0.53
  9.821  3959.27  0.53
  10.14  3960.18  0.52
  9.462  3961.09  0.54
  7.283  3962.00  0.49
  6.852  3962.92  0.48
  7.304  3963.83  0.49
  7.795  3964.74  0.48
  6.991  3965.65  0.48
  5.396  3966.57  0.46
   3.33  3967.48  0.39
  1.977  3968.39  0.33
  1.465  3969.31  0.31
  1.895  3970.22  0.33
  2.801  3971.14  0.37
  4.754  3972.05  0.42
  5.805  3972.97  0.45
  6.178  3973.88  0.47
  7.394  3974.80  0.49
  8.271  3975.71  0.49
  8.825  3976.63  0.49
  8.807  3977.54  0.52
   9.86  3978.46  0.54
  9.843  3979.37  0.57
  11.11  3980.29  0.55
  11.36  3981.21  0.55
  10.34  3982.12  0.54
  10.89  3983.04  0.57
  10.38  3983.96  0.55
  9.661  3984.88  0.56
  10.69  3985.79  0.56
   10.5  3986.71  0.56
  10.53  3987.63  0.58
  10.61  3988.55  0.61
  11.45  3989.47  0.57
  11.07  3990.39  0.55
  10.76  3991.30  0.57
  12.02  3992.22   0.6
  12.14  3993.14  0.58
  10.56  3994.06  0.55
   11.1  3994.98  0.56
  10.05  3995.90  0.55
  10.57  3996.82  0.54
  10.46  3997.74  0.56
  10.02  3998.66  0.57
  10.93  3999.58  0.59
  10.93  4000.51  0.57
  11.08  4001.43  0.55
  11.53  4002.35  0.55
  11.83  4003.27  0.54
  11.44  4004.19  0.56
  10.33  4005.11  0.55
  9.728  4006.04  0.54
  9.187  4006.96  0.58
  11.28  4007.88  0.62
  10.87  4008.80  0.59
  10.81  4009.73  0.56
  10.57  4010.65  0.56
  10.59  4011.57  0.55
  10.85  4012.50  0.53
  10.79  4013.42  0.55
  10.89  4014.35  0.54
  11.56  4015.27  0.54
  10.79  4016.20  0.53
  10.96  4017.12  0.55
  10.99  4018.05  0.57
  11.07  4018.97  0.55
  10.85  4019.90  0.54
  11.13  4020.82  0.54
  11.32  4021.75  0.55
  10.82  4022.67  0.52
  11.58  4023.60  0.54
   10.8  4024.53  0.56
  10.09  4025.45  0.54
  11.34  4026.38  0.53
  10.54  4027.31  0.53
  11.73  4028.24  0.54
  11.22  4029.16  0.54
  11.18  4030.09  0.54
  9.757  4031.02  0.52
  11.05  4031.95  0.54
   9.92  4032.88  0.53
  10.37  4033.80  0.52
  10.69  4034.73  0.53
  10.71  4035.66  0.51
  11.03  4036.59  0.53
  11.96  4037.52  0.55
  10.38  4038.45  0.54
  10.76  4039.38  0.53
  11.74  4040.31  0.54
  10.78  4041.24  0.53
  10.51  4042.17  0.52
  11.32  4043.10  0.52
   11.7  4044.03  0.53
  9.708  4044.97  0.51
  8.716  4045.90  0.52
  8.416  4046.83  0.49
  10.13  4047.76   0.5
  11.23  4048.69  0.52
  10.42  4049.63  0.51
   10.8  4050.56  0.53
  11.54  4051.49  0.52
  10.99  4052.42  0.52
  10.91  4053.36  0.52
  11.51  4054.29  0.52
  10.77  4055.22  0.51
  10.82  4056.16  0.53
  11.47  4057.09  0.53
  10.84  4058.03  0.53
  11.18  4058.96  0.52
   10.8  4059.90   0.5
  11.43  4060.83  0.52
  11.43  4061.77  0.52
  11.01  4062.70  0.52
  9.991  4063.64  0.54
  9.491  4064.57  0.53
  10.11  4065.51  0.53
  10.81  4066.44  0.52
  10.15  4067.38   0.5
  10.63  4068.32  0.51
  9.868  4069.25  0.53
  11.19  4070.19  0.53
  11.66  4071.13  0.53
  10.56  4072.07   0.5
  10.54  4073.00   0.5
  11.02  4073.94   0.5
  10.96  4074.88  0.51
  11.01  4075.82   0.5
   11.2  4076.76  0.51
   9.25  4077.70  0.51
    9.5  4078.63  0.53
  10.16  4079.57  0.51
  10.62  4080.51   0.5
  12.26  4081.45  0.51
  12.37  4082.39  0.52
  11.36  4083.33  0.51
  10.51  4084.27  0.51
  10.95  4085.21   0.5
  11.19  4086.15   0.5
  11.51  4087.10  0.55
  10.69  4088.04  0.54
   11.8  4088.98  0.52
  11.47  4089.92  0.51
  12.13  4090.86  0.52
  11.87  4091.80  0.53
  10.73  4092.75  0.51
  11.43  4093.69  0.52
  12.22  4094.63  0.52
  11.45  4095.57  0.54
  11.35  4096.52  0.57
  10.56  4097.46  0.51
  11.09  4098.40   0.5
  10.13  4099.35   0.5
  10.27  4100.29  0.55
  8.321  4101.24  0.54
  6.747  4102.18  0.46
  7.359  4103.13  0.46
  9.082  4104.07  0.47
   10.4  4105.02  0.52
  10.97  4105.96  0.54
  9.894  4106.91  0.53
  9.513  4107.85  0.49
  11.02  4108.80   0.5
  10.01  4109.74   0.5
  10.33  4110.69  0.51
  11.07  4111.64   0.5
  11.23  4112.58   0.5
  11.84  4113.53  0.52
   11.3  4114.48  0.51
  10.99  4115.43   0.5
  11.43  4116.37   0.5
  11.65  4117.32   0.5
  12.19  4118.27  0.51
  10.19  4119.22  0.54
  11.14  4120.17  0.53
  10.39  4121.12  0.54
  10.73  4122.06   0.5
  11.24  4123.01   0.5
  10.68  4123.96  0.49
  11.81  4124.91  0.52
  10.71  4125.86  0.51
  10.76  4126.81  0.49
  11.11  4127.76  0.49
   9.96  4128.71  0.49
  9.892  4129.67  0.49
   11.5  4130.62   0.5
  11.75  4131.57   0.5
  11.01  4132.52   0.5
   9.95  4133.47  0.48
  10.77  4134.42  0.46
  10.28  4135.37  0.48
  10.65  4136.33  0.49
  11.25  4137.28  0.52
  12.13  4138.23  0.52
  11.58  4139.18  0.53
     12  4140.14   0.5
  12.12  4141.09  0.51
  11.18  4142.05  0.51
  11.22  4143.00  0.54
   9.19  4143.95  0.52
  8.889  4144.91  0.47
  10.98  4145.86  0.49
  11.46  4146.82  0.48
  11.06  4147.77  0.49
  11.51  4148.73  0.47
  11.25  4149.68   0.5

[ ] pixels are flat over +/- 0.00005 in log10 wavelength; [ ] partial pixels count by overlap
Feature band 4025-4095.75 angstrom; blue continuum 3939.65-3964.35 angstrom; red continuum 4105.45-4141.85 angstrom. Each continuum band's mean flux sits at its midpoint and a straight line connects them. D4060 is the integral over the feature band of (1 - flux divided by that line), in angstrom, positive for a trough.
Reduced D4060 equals -4.6 angstrom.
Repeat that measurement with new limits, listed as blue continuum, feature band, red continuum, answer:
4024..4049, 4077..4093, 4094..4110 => -1.39 angstrom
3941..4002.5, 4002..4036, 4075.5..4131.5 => -4.55 angstrom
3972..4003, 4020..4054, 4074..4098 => -0.46 angstrom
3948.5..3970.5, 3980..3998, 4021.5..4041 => -3.45 angstrom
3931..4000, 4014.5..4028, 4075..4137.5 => -2.80 angstrom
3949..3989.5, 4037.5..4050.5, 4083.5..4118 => -1.14 angstrom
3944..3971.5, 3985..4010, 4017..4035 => -3.30 angstrom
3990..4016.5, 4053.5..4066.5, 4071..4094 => 0.20 angstrom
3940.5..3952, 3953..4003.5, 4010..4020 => 4.32 angstrom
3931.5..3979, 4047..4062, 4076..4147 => -2.55 angstrom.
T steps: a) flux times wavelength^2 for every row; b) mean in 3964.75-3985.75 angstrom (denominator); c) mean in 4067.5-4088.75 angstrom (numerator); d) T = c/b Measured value 1.58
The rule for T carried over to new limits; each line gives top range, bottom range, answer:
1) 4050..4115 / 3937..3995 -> 1.35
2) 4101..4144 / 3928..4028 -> 1.31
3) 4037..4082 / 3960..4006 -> 1.24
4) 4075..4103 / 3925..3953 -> 1.77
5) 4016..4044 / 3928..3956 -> 1.70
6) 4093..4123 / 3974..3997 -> 1.09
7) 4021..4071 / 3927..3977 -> 1.68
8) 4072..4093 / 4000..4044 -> 1.04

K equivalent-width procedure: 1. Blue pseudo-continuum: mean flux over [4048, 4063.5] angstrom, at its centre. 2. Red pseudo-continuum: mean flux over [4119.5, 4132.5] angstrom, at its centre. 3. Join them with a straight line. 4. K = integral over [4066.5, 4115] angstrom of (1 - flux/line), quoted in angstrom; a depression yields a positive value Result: 1.2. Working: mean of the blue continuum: 11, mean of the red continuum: 10.9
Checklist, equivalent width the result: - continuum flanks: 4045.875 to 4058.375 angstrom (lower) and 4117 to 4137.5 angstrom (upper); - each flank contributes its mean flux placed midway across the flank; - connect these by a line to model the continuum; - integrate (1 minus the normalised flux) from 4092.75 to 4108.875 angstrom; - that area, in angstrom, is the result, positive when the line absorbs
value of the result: 1.05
